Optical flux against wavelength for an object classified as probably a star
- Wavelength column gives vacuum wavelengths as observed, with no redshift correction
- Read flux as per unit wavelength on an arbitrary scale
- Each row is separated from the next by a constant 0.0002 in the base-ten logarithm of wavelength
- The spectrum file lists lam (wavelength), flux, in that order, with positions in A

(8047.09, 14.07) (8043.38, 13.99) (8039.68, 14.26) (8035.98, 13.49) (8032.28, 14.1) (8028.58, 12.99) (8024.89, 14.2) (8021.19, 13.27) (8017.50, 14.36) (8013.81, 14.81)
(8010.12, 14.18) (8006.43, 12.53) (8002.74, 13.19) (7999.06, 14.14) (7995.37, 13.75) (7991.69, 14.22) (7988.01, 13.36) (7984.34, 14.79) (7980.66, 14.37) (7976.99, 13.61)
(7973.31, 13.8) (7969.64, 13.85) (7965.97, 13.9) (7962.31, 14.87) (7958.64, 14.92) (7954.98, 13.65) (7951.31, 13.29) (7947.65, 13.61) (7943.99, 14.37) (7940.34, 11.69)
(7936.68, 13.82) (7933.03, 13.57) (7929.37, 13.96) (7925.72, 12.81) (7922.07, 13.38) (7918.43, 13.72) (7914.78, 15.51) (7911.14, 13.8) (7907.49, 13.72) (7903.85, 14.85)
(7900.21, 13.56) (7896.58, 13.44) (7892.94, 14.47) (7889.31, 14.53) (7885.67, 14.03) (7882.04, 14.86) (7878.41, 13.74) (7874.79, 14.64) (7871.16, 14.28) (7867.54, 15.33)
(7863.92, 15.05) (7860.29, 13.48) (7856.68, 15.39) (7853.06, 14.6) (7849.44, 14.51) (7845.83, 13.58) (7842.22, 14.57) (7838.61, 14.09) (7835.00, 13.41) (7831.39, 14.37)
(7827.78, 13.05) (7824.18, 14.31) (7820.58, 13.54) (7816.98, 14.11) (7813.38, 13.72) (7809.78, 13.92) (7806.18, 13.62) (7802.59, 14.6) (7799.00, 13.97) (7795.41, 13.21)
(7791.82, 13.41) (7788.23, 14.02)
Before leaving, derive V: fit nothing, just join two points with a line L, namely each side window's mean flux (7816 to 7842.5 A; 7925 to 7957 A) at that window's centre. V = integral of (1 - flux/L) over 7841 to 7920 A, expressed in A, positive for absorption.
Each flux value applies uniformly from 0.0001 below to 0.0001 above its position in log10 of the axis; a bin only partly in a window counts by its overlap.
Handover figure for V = -3.8 A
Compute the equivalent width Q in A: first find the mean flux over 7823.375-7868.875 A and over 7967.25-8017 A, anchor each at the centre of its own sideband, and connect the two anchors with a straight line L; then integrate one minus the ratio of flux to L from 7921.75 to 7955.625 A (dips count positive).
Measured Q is 1.52 A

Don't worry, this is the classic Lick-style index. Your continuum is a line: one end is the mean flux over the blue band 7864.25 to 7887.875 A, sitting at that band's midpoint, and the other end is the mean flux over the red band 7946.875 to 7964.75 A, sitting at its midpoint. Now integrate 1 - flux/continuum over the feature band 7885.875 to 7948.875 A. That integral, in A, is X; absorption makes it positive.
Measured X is 2.1 A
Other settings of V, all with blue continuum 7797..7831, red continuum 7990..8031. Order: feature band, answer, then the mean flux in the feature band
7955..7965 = -0.6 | 14.6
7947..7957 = 0.2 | 13.5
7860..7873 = -0.7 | 14.7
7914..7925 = -0.1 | 13.9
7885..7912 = -0.4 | 14.1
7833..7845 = -0.1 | 14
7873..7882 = -0.3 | 14.3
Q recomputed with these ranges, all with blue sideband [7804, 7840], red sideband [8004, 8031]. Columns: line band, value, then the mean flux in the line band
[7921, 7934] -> 0.3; 13.4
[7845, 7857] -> -0.6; 14.5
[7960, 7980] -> -0.4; 14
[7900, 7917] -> -0.7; 14.3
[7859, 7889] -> -1.4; 14.4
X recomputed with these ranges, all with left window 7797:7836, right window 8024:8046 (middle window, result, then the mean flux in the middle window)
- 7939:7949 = 0.41 A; 13.3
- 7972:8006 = -0.04 A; 13.9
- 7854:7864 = -0.50 A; 14.6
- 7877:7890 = -0.39 A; 14.3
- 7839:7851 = -0.28 A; 14.2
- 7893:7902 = 0.11 A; 13.7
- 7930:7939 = 0.15 A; 13.6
